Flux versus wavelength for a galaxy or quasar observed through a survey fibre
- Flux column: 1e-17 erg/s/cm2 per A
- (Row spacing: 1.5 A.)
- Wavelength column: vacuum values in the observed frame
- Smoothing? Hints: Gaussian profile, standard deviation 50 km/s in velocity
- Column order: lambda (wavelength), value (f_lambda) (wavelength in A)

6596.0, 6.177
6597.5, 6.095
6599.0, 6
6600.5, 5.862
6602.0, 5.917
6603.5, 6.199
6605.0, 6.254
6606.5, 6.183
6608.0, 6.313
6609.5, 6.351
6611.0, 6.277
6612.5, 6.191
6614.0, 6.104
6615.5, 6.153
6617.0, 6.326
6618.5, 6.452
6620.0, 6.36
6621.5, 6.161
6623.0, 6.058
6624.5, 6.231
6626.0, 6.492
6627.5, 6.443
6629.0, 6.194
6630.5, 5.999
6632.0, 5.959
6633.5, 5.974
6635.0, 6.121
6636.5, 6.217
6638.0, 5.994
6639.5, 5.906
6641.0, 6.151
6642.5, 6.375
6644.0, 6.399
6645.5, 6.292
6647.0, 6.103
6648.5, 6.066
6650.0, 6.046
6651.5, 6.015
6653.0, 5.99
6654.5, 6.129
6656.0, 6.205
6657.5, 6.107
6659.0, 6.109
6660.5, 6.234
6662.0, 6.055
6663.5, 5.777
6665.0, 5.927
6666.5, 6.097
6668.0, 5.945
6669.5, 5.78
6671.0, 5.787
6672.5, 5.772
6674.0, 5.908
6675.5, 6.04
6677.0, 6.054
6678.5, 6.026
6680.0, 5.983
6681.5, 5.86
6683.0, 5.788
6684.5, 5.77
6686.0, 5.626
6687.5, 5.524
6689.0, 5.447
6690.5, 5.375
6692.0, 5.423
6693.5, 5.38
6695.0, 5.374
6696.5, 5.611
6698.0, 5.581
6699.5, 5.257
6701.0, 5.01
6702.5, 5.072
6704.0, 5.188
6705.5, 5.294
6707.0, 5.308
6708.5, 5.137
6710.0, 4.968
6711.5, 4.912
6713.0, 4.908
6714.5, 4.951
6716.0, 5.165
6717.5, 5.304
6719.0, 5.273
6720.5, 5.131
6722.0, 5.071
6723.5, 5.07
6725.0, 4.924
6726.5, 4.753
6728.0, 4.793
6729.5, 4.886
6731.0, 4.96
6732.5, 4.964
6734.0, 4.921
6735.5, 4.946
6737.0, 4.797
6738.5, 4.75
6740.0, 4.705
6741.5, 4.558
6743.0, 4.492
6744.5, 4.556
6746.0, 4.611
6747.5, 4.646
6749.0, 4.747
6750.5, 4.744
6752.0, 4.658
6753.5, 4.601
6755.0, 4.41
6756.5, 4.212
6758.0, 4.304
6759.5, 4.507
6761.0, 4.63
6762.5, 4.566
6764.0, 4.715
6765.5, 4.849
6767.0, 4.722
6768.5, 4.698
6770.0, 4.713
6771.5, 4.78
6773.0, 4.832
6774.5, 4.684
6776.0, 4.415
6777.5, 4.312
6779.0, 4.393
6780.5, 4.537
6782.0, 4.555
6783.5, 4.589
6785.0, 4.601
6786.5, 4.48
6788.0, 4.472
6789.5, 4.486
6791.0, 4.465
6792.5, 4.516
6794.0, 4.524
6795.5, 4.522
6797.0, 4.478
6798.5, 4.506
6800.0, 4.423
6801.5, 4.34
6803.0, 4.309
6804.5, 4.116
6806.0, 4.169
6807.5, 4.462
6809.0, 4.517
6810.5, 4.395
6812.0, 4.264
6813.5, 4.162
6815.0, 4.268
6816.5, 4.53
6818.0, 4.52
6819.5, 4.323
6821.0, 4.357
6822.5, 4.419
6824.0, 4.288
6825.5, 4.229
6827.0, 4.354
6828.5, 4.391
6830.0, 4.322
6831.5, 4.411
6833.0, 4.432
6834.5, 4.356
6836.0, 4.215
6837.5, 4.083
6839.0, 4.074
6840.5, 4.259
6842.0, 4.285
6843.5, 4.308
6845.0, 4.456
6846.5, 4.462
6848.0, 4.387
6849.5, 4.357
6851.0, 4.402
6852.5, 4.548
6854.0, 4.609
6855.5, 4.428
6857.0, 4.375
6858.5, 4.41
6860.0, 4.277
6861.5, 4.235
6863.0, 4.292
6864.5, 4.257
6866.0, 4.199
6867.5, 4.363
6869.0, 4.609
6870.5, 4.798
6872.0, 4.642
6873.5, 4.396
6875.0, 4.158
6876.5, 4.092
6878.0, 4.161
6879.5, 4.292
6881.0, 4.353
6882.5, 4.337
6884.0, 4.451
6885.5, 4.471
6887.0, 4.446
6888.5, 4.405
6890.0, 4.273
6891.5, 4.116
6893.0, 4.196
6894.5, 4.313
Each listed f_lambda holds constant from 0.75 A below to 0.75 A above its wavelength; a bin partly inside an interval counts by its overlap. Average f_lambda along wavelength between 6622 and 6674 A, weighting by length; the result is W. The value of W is 6.08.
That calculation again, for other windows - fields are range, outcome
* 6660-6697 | 5.78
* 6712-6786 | 4.73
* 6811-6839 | 4.32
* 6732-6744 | 4.76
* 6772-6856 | 4.4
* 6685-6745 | 5.09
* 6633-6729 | 5.65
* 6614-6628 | 6.28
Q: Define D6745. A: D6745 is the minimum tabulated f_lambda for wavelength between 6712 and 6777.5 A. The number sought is 4.212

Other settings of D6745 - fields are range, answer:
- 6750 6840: 4.074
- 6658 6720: 4.908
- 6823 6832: 4.229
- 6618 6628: 6.058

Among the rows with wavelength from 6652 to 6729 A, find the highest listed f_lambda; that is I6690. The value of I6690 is 6.234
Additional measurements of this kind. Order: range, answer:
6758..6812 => 4.849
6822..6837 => 4.432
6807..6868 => 4.609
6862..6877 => 4.798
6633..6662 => 6.399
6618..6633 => 6.492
